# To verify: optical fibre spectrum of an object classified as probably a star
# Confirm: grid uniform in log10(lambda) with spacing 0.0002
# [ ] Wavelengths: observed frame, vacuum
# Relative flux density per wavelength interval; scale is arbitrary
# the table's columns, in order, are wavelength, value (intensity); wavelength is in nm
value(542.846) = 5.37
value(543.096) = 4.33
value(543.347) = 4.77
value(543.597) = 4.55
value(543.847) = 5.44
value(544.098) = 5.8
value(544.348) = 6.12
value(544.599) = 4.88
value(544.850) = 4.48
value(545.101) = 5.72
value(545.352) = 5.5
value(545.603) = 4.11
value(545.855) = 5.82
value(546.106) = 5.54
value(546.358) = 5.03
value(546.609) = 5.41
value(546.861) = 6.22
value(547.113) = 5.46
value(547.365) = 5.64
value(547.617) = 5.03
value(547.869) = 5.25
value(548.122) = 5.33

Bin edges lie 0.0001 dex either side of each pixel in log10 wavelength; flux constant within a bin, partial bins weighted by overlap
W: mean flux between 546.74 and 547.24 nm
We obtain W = 5.83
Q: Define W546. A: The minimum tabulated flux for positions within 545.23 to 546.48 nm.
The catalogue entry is 4.11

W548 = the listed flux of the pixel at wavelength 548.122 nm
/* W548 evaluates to 5.33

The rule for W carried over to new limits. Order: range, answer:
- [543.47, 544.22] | 5.26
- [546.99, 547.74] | 5.38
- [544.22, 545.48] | 5.34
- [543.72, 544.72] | 5.56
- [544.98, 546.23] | 5.34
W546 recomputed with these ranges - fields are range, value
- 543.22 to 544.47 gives 4.55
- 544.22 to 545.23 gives 4.48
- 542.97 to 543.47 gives 4.33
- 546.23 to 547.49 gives 5.03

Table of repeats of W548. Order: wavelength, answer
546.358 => 5.03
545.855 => 5.82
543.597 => 4.55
